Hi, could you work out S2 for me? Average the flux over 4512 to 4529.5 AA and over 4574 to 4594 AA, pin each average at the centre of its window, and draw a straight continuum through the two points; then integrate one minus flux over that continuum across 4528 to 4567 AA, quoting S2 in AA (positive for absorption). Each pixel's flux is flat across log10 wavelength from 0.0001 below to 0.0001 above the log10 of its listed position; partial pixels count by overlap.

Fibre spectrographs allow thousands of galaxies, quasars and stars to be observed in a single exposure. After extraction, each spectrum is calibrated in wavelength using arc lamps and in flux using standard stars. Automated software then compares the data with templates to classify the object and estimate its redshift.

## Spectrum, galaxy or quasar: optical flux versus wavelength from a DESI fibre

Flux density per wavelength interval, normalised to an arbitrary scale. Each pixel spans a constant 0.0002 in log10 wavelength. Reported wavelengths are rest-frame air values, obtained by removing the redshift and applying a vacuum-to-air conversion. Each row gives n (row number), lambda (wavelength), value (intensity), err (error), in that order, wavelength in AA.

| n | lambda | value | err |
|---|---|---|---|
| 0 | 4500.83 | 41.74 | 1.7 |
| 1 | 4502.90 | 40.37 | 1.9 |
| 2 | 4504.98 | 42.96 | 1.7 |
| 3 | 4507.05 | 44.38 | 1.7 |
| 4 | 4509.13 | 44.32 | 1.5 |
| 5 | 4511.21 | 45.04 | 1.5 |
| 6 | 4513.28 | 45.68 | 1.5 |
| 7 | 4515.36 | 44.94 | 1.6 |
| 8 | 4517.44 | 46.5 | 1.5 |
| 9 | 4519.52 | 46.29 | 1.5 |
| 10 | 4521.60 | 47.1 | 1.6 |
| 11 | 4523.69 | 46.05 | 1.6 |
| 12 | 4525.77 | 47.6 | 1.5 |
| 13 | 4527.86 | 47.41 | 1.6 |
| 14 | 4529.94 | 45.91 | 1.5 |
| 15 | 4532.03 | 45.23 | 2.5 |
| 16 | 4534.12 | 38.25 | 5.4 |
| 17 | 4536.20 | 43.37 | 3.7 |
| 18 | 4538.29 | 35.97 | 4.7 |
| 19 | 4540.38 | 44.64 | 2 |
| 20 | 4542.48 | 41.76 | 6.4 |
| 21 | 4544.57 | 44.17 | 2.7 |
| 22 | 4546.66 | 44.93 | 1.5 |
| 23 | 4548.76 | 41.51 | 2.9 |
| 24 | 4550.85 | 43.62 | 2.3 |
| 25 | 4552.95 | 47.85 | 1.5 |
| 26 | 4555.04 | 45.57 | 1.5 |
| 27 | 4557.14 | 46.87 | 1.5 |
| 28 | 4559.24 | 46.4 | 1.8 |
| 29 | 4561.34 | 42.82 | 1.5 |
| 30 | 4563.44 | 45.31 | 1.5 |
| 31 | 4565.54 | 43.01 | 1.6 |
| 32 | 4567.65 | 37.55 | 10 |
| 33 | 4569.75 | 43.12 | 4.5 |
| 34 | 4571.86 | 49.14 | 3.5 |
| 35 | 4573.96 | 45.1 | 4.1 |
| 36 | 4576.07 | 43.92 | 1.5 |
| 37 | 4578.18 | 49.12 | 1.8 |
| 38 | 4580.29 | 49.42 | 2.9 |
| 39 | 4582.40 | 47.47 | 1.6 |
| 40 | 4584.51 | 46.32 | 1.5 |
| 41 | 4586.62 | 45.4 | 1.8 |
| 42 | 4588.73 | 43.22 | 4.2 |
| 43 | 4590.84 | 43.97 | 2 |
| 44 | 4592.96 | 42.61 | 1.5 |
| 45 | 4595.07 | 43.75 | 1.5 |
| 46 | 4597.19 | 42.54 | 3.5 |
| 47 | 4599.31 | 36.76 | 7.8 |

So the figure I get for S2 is 2.0 AA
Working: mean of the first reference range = 46.4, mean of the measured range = 43.8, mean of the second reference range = 45.7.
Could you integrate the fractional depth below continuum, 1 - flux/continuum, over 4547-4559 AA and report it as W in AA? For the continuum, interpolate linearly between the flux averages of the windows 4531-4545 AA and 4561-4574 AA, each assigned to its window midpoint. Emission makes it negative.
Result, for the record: -0.7 AA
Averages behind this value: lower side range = 41.8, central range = 45.2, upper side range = 43.7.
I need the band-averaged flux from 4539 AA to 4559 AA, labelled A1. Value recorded 44.5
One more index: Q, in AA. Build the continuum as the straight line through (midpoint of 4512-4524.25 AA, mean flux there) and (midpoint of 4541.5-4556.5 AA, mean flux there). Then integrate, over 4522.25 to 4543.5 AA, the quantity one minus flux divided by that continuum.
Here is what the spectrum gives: 0.74 AA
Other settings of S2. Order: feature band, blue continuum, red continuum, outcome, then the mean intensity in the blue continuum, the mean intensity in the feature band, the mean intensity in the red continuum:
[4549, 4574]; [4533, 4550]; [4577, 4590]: -0.2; 41.9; 44.6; 46.8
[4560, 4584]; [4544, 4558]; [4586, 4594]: -0.5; 44.9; 45.1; 43.7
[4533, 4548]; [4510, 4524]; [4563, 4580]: 1.2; 45.9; 41.9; 44.7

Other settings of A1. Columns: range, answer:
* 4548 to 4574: 44.5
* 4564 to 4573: 43.3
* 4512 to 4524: 46.1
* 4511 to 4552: 44.3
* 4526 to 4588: 44.6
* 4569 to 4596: 45.6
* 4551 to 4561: 46.1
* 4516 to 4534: 46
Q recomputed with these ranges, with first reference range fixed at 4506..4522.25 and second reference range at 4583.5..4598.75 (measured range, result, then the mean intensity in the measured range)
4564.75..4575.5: 0.1 AA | 43.6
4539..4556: 0.2 AA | 44.1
